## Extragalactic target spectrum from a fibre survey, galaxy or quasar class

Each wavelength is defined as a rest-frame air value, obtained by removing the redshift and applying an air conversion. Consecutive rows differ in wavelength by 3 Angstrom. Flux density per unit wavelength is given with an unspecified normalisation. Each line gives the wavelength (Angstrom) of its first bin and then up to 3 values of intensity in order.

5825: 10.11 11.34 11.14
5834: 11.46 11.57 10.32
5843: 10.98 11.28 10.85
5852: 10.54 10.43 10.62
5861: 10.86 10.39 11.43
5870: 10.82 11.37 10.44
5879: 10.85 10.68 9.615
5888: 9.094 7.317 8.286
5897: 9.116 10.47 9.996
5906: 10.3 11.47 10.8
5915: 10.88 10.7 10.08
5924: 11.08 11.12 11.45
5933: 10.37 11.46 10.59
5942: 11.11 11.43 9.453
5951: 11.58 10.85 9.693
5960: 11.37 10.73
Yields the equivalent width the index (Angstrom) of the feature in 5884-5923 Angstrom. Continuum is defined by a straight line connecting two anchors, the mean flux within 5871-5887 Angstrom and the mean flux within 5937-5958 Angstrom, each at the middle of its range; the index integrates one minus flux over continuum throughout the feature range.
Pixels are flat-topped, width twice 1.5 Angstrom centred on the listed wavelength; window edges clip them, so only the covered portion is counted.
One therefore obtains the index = 2.7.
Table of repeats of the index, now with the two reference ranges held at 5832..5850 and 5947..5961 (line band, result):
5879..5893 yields 2.02 Angstrom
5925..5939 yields -0.46 Angstrom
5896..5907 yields 0.84 Angstrom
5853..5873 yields 0.35 Angstrom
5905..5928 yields -0.10 Angstrom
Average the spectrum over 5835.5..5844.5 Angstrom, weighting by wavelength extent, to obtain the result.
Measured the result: 11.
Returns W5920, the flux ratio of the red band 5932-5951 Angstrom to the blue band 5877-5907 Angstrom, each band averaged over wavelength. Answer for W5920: 1.1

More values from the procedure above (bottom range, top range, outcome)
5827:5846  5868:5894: 0.89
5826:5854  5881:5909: 0.86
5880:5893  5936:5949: 1.17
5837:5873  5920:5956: 1.00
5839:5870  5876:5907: 0.89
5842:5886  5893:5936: 0.98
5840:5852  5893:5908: 0.89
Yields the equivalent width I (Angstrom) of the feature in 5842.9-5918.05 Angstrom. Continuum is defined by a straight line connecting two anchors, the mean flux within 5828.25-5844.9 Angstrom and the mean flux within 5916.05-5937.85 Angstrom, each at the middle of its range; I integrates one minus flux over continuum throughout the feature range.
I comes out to 4.5 Angstrom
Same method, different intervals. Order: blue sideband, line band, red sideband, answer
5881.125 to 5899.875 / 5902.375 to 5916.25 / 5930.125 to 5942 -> -1.26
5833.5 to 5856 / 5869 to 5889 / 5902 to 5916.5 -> 0.70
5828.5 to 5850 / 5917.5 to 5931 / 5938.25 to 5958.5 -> -0.14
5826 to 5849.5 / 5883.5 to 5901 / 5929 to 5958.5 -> 3.20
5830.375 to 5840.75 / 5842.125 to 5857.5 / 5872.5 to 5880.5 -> 0.36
